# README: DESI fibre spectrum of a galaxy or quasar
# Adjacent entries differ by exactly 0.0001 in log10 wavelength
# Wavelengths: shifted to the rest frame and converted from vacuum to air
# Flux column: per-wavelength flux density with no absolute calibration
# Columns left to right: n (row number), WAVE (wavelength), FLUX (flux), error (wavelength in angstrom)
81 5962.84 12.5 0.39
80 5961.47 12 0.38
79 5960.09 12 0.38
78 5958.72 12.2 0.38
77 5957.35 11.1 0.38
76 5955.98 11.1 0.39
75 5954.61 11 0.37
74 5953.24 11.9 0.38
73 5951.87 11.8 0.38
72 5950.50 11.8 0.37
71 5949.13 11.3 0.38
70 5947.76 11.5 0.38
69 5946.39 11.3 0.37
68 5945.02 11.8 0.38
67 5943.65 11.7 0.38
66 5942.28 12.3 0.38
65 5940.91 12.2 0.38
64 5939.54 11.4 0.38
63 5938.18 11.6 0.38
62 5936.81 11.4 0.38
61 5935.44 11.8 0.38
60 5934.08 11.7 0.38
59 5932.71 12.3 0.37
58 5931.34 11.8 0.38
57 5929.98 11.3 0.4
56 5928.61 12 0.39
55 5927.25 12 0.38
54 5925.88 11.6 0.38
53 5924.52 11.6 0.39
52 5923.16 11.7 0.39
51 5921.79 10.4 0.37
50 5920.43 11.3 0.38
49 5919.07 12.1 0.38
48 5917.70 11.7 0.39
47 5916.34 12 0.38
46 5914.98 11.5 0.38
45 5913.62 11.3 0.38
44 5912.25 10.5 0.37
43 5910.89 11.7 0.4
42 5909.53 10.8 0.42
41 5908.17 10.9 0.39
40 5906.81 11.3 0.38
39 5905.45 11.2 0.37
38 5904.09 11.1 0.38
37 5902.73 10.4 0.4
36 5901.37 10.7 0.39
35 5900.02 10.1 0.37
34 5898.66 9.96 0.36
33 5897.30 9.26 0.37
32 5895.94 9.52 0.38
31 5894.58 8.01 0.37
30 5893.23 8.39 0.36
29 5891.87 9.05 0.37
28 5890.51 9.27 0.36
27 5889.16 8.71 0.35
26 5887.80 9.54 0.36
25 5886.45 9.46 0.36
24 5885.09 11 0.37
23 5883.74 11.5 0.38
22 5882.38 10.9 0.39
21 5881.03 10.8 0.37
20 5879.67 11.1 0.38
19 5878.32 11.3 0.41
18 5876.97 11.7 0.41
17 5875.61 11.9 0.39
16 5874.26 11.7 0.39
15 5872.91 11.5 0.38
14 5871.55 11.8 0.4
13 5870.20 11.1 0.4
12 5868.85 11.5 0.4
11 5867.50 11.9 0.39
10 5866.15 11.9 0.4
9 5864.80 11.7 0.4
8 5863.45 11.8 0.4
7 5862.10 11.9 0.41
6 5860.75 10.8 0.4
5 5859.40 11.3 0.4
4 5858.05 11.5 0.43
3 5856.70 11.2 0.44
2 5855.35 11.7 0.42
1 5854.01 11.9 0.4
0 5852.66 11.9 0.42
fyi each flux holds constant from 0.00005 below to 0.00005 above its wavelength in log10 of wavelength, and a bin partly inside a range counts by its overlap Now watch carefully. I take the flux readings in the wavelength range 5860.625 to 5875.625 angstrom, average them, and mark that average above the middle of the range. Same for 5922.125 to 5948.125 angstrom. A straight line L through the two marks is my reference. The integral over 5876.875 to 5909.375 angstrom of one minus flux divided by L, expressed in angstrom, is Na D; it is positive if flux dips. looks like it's 4.1 angstrom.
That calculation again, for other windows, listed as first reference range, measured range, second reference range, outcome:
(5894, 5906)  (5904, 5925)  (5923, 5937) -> -0.9 angstrom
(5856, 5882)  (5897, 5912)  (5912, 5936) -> 1.1 angstrom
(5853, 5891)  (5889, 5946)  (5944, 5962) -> 2.0 angstrom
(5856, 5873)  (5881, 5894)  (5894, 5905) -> 0.9 angstrom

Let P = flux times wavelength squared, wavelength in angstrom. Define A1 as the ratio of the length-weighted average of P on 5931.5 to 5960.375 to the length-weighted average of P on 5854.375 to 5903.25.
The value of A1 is 1.1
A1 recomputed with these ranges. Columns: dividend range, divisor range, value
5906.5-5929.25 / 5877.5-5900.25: 1.17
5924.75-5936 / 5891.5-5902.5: 1.27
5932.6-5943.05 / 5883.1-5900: 1.26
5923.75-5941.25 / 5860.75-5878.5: 1.03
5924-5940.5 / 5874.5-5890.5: 1.12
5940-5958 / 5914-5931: 1.01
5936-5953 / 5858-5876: 1.03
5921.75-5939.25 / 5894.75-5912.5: 1.12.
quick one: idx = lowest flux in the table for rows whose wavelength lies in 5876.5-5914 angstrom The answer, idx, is 8.01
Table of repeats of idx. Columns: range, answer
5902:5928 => 10.4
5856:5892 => 8.71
